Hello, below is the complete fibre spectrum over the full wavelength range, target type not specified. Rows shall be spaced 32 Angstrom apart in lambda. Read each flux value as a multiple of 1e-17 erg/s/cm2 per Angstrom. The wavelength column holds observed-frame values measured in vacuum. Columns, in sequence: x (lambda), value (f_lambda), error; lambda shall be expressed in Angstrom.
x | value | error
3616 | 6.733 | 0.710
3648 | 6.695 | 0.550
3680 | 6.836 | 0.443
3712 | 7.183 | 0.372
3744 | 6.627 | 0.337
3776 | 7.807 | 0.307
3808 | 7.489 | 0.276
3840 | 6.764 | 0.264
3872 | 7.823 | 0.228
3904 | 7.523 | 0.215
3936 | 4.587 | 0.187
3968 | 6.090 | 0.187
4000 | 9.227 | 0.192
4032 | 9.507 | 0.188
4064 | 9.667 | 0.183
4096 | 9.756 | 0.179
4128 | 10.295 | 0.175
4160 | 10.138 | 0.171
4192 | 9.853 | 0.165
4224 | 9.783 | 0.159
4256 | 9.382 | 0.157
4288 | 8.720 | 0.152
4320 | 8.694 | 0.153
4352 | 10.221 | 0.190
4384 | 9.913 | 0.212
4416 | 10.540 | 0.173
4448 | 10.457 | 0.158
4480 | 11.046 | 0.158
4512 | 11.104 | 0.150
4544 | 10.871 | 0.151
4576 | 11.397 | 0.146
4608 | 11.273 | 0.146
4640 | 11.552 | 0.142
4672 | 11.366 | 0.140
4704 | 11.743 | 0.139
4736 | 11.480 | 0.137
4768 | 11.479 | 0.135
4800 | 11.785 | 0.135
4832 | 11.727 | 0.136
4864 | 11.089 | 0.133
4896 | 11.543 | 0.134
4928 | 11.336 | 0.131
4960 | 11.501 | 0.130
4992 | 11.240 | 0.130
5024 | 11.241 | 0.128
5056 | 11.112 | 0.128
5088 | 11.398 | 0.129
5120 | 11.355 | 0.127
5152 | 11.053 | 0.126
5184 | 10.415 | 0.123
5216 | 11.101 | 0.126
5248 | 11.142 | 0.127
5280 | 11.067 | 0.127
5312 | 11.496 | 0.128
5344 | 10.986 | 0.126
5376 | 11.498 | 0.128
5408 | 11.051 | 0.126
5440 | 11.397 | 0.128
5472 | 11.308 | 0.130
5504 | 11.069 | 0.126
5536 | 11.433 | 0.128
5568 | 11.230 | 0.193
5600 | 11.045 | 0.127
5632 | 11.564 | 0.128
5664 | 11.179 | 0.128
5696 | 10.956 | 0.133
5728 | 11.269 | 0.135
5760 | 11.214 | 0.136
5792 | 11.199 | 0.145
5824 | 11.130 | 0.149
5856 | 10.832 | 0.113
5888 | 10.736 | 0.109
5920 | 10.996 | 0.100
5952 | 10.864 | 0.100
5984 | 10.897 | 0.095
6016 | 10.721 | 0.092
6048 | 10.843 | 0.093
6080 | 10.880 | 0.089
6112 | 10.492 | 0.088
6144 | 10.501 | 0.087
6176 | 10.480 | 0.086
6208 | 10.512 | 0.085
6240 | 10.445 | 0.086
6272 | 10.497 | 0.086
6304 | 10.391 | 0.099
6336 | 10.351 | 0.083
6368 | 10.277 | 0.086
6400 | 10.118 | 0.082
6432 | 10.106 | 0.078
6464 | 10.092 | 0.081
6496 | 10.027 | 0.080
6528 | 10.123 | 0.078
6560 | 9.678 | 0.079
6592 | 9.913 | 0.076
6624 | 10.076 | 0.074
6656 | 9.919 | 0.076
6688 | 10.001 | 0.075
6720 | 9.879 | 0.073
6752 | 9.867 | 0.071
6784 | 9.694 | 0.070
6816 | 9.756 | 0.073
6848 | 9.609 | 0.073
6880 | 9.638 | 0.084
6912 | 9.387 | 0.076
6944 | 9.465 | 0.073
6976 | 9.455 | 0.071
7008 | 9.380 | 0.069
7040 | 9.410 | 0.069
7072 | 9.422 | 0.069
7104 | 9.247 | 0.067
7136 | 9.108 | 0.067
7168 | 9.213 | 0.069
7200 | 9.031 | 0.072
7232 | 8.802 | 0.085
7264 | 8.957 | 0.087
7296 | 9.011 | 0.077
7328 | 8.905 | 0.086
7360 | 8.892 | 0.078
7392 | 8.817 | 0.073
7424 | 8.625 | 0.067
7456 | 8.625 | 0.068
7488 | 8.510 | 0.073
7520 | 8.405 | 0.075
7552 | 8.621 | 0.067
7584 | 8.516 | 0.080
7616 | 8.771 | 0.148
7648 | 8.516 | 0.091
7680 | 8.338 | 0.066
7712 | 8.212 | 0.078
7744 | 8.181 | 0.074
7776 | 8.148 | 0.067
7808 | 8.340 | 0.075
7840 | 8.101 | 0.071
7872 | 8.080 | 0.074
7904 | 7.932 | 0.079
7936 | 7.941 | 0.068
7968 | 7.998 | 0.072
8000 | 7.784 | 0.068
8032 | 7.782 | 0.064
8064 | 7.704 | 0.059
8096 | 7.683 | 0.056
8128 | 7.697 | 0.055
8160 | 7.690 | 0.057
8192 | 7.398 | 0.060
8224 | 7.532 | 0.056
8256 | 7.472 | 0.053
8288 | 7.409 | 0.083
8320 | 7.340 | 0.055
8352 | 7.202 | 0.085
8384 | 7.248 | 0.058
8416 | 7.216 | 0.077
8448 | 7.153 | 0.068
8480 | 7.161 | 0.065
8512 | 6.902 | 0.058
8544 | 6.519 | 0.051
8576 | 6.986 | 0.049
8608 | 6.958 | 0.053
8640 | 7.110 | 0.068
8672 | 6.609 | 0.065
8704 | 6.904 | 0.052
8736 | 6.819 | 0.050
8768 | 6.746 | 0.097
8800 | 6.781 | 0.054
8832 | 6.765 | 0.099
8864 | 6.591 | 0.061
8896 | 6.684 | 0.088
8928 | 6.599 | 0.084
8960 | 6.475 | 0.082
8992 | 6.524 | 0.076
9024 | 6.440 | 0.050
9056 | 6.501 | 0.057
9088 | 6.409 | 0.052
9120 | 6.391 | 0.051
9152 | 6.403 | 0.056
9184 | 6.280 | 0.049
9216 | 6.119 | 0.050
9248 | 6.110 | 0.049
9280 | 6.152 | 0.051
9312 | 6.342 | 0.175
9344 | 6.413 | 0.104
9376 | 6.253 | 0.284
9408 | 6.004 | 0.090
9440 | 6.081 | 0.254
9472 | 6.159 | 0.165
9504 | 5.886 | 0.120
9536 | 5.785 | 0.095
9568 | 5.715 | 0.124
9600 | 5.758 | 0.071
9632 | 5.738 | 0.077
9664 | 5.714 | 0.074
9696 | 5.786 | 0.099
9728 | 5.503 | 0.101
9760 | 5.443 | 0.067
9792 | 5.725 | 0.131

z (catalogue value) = 0.00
